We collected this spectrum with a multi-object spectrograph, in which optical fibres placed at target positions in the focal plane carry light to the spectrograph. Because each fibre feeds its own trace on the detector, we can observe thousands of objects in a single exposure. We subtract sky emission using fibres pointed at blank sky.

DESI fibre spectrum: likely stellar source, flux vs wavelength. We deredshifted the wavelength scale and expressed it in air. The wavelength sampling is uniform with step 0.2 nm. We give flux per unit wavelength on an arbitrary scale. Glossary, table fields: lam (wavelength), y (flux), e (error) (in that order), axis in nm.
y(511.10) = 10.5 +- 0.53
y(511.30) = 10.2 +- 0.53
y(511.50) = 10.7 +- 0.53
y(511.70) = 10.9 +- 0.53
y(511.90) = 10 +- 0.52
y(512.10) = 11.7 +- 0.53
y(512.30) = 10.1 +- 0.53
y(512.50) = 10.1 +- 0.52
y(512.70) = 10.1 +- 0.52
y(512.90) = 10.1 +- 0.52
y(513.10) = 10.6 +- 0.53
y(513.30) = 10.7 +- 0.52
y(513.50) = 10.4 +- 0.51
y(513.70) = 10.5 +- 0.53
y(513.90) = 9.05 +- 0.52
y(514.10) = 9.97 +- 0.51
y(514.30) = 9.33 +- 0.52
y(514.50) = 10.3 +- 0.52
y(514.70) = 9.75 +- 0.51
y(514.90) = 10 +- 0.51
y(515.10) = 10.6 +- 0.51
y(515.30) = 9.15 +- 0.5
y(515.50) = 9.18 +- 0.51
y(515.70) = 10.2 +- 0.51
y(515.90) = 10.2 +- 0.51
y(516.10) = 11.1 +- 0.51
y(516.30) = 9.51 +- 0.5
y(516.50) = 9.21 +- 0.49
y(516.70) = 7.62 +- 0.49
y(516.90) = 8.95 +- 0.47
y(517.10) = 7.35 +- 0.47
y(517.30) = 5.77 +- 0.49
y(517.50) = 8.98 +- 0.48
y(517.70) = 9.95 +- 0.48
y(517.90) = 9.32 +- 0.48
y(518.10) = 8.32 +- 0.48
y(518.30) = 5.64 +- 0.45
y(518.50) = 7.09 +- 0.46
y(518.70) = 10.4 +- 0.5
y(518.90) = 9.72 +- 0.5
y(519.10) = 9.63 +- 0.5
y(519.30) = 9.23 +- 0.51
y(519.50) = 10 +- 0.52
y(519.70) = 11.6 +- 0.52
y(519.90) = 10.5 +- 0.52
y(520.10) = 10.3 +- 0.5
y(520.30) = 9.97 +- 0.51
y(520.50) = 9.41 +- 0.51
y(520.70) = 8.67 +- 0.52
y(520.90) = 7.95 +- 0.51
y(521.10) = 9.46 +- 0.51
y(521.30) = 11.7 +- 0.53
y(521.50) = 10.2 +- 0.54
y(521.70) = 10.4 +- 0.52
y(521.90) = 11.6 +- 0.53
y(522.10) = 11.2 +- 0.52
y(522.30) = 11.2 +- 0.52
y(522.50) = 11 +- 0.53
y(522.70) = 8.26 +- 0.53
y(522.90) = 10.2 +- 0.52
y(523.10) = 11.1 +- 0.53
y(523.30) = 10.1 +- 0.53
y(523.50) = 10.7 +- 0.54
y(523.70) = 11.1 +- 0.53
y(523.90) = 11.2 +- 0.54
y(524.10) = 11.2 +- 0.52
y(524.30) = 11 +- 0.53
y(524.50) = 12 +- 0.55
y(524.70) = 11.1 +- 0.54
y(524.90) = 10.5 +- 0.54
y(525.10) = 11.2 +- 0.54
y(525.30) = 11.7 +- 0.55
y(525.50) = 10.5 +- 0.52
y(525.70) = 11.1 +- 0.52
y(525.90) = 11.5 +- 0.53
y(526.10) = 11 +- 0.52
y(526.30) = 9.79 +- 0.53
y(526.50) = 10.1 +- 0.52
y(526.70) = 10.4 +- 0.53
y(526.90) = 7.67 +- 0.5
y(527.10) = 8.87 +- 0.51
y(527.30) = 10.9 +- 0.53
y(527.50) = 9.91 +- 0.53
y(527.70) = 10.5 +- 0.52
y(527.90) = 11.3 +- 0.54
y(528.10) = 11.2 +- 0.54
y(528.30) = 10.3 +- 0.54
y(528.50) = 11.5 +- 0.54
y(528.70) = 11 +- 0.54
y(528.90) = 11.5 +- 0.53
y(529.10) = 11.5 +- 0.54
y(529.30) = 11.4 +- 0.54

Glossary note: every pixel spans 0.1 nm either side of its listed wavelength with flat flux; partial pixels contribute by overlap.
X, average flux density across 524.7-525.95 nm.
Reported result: 11.1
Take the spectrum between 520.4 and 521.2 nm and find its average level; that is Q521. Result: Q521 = 8.87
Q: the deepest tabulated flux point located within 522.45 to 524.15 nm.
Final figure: 8.26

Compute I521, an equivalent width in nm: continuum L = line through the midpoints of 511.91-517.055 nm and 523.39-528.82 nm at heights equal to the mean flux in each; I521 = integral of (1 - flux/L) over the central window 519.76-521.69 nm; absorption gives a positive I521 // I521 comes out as 0.09 nm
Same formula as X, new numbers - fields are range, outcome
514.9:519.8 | 9.13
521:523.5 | 10.5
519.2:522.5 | 10.2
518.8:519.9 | 10.1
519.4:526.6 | 10.6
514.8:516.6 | 9.91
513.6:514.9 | 9.83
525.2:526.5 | 10.9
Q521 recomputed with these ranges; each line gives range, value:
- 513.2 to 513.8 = 10.5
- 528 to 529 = 11.1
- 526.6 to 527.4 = 9.46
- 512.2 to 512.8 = 10.1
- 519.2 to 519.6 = 9.61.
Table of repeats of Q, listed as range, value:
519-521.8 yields 7.95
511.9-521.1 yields 5.64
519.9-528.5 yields 7.67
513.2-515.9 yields 9.05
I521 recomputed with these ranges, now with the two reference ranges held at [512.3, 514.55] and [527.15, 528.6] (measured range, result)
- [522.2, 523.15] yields 0.02 nm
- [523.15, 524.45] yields -0.05 nm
